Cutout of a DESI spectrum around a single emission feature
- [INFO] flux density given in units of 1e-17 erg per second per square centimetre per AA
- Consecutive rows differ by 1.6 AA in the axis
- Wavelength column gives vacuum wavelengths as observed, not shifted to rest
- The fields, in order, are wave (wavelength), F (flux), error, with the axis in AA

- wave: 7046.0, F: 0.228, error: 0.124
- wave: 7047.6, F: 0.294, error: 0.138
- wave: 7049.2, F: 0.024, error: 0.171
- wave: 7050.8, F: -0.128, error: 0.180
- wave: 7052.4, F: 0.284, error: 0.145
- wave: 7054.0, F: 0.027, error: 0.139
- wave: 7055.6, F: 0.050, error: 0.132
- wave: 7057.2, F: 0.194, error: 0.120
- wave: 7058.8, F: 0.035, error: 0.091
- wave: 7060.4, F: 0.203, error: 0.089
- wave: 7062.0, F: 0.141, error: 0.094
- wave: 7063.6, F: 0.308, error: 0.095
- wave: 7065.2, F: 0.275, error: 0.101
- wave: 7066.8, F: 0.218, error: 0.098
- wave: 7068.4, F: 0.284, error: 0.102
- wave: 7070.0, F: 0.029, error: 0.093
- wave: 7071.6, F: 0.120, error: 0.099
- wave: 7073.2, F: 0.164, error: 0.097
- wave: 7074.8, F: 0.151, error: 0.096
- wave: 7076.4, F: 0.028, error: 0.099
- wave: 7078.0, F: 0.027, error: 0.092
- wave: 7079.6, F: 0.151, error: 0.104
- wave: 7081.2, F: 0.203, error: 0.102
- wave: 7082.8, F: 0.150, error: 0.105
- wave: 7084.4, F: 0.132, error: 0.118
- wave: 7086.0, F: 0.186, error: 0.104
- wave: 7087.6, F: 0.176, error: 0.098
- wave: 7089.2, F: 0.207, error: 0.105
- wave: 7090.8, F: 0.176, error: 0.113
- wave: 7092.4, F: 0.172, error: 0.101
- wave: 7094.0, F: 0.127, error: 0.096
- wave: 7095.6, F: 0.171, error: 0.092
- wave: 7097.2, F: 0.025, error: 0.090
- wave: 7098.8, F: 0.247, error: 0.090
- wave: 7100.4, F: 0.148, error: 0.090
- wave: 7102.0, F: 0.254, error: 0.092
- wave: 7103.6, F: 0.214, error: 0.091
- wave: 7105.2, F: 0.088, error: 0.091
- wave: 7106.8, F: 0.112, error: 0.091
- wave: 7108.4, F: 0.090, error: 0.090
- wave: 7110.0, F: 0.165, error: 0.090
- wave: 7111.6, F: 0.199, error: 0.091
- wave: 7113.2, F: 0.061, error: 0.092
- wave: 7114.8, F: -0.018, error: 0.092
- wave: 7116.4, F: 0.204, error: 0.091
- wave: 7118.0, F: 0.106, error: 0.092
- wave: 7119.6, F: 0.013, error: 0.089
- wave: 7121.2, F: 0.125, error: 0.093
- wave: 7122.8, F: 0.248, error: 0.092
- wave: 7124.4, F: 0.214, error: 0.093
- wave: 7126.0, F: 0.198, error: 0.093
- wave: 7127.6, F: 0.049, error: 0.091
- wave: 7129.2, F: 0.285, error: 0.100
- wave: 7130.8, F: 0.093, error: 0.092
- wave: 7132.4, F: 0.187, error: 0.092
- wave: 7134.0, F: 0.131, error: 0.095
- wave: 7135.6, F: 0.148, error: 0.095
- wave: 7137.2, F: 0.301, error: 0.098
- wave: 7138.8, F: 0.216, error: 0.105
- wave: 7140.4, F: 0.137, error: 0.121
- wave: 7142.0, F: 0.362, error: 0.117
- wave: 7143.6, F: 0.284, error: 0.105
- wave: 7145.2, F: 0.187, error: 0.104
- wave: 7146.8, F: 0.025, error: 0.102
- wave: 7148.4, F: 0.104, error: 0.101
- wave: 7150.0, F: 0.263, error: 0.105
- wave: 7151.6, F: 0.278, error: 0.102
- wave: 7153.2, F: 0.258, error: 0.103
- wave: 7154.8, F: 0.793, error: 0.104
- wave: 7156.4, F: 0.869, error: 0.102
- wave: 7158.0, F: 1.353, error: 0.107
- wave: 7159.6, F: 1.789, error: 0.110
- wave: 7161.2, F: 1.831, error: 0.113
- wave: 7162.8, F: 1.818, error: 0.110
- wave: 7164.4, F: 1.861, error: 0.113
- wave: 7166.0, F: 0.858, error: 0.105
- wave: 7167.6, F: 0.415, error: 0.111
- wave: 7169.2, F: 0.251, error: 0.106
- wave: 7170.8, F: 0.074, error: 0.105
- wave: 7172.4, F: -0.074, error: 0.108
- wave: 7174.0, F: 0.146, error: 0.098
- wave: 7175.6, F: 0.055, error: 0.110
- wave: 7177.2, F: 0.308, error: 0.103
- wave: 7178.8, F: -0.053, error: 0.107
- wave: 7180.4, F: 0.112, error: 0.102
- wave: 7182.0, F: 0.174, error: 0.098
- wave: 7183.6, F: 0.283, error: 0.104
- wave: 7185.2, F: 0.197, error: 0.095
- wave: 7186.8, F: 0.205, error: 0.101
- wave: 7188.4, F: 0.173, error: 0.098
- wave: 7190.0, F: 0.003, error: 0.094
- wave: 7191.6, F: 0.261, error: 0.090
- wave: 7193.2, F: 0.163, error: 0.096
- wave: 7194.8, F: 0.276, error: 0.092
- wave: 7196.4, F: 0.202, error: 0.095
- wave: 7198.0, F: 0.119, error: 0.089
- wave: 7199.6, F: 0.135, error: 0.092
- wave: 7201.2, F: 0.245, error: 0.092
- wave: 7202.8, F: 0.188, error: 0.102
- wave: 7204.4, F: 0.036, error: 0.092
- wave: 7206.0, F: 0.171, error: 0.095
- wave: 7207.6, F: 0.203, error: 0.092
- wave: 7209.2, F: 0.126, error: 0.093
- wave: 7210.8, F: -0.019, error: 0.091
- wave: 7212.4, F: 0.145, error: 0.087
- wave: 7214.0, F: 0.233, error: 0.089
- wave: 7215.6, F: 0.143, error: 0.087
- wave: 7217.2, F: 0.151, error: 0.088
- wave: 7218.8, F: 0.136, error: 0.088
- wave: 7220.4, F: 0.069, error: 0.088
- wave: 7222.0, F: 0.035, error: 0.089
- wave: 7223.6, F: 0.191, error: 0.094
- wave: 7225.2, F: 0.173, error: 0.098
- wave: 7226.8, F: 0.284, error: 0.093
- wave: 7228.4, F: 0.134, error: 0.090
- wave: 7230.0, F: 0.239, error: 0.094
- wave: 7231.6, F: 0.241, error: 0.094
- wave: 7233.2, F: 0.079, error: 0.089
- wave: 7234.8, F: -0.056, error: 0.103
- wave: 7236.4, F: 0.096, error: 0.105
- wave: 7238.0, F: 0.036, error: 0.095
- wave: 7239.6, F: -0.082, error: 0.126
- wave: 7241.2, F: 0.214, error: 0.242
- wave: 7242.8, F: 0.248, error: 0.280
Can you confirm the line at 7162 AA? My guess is [O II] 3727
